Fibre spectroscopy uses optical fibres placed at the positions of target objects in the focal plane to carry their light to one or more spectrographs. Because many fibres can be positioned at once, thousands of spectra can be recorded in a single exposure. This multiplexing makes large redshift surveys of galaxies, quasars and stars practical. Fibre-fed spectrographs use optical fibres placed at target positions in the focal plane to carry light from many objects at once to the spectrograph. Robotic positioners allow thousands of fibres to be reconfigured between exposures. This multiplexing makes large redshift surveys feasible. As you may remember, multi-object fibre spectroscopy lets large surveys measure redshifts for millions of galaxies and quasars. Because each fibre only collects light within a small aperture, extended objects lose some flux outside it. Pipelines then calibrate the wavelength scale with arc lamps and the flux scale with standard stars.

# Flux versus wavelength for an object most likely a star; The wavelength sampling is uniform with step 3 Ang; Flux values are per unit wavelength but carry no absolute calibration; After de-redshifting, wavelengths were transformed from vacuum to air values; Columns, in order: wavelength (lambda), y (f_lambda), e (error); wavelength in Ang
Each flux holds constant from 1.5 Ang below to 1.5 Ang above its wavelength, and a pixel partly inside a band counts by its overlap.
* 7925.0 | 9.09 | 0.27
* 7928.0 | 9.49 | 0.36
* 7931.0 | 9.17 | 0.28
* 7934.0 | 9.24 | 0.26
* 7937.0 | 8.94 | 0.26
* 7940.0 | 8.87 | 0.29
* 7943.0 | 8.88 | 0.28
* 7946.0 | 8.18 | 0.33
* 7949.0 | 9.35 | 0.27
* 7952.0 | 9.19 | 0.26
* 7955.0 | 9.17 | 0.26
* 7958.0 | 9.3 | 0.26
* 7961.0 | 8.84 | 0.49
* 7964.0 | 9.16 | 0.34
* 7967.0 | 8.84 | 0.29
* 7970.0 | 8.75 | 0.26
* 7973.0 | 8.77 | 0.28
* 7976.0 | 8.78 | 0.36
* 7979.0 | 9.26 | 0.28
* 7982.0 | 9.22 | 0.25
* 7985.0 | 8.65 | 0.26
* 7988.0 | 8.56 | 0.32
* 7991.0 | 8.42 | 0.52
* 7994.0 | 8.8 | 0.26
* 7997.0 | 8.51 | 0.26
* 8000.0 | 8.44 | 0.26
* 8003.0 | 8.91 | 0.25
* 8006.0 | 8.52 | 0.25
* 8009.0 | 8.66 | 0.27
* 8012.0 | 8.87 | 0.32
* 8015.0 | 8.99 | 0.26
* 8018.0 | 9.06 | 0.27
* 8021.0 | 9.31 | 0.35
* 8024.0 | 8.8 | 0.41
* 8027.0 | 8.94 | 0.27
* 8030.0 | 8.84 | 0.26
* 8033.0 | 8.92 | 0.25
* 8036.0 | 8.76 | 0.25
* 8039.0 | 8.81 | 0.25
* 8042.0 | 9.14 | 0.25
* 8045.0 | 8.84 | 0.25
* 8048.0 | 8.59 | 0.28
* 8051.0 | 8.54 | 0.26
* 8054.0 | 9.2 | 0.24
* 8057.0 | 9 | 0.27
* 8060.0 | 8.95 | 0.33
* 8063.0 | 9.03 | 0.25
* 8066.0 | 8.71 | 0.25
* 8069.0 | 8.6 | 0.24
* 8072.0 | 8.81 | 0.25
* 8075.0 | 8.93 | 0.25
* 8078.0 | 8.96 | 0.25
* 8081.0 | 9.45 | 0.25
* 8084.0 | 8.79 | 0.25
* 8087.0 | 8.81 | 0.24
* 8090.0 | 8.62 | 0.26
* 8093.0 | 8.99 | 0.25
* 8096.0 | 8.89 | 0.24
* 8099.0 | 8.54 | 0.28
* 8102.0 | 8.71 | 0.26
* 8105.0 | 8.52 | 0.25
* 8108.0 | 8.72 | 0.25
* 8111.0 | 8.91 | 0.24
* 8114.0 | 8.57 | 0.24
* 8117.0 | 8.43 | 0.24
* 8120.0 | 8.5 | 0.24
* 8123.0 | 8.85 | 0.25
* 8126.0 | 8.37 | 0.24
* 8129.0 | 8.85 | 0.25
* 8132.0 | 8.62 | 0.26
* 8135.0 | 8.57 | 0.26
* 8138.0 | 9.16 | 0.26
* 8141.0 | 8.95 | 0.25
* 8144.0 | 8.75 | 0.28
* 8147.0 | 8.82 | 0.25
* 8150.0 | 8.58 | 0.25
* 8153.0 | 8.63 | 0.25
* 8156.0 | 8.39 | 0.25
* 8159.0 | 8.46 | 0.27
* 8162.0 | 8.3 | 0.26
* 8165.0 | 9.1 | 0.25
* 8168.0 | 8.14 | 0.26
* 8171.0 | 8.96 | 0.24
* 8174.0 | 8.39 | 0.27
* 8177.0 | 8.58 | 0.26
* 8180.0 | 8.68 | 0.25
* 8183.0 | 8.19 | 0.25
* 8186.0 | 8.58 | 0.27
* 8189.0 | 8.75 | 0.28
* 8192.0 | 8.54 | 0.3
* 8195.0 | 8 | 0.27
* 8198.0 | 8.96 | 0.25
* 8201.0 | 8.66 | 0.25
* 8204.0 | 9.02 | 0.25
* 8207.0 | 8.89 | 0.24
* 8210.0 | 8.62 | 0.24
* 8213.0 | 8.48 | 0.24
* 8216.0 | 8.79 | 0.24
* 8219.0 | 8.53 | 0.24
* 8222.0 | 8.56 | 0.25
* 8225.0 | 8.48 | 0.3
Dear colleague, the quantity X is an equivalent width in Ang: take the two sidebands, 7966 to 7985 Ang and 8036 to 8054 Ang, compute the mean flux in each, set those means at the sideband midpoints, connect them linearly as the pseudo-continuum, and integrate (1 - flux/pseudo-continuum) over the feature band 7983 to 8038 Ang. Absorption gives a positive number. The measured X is 0.5 Ang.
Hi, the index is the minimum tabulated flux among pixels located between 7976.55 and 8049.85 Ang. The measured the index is 8.42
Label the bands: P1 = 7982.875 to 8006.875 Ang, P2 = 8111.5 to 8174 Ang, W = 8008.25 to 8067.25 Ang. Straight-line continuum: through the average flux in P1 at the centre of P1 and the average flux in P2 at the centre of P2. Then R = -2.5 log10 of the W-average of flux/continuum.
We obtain -0.03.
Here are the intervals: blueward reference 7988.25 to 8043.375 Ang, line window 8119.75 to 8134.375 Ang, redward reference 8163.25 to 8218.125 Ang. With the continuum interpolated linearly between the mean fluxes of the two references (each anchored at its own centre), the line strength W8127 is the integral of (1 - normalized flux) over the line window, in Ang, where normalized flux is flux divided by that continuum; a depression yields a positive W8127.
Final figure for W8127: 0.08 Ang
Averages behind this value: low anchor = 8.81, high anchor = 8.63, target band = 8.65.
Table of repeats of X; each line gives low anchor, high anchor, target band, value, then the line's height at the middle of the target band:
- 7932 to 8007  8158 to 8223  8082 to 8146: -0.3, 8.69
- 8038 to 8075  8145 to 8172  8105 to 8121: 0.2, 8.71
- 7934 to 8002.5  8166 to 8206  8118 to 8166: -0.2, 8.64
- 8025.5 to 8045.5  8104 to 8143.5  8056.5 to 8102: -0.3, 8.8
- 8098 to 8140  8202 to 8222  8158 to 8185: 0.5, 8.69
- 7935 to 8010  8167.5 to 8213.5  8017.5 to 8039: -0.4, 8.78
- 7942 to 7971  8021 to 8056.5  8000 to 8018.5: 0.2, 8.91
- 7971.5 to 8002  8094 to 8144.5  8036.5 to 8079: -0.7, 8.72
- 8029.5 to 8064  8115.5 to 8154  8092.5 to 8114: 0.1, 8.77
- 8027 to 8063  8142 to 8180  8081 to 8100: -0.1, 8.77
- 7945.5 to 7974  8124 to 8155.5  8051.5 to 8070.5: -0.1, 8.84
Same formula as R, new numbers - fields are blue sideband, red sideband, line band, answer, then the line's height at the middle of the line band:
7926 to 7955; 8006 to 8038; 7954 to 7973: 0.002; 9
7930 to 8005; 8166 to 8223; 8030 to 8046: -0.012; 8.8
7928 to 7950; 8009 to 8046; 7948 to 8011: 0.012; 8.95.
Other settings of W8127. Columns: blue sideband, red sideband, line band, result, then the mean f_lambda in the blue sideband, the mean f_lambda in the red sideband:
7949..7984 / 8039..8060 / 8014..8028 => -0.1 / 9.03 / 8.88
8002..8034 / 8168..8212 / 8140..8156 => 0.0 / 8.89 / 8.61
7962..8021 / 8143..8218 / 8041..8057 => -0.2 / 8.81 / 8.61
